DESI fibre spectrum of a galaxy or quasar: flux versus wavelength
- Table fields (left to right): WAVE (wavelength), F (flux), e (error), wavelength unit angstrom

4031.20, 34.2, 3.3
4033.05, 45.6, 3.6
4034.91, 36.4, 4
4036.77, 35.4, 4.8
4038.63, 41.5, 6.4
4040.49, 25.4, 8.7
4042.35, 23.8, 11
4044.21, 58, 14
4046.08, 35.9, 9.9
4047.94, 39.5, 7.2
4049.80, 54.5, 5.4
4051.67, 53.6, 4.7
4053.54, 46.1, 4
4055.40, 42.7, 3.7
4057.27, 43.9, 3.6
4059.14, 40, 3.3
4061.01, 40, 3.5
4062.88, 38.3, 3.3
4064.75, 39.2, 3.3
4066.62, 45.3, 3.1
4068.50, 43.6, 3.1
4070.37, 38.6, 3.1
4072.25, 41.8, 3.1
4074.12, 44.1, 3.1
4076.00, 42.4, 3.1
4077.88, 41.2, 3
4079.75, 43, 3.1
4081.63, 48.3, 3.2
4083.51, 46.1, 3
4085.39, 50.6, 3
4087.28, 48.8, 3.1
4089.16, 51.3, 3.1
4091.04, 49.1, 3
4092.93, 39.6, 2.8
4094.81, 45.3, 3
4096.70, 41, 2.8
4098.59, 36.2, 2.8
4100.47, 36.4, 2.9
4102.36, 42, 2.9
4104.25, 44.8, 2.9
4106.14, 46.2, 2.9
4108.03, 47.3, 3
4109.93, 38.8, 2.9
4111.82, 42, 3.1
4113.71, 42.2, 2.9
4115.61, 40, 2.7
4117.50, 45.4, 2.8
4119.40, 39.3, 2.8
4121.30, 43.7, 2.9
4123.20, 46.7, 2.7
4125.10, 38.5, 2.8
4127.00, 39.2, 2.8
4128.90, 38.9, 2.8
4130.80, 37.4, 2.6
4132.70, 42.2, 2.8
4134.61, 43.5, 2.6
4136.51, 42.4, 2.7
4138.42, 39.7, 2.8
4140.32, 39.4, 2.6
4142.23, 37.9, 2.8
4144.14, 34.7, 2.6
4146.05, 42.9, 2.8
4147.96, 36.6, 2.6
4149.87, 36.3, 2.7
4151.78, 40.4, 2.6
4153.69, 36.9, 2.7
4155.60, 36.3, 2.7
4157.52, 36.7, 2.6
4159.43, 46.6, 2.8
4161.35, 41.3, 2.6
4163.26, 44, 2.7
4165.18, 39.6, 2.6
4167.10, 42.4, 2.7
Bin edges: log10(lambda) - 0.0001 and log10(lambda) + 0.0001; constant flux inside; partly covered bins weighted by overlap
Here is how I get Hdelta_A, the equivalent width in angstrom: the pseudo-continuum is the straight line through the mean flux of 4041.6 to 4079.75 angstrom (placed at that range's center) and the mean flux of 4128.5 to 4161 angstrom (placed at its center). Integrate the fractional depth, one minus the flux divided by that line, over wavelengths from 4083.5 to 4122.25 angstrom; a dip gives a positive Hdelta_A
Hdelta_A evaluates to -2.35 angstrom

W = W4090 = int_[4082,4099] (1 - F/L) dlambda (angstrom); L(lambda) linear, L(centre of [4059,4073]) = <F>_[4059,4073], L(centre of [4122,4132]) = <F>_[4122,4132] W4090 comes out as -2.12 angstrom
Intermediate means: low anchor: 40.9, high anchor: 40.3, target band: 45.7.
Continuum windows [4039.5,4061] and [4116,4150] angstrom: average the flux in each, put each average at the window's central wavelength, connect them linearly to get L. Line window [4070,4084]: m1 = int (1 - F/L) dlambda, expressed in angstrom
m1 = -0.6 angstrom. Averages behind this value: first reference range 42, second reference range 40.3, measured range 43.3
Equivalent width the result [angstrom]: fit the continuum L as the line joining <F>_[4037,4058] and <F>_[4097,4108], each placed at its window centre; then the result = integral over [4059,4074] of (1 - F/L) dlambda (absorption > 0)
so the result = 0.3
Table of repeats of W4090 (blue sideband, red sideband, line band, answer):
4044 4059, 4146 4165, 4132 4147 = 0.1 angstrom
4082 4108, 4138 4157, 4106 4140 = -0.5 angstrom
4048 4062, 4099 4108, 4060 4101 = 0.6 angstrom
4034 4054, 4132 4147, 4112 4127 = -0.6 angstrom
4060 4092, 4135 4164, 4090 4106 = 0.3 angstrom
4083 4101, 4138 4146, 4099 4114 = 0.2 angstrom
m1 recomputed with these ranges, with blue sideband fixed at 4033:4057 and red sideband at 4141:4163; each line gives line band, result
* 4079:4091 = -2.3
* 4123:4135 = -0.3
